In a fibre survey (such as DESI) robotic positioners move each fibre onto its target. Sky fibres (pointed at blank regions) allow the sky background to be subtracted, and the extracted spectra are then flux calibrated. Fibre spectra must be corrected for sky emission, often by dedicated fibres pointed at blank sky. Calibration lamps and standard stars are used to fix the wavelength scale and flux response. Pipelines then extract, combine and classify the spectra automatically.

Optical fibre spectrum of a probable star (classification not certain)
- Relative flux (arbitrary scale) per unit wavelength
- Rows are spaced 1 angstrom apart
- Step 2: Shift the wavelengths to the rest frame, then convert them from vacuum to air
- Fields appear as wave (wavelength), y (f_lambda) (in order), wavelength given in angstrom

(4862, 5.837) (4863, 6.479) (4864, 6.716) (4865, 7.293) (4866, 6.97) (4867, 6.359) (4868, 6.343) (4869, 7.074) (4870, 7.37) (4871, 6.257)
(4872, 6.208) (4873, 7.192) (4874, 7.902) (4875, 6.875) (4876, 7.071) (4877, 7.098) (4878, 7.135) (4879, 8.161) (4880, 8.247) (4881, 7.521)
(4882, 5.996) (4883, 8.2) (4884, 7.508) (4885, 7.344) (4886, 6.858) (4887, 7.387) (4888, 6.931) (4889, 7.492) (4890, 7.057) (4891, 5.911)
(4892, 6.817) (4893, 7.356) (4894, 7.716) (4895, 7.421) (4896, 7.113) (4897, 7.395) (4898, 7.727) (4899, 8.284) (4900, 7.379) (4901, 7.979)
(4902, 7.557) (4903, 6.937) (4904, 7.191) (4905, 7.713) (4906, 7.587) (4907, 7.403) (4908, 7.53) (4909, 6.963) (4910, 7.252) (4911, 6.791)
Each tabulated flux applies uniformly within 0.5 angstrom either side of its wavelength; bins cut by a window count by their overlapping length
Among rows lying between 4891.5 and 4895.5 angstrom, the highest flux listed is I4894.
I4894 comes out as 7.716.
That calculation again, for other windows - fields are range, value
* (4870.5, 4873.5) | 7.192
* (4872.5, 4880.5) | 8.247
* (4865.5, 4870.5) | 7.37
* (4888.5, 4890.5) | 7.492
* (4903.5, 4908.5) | 7.713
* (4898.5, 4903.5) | 8.284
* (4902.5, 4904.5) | 7.191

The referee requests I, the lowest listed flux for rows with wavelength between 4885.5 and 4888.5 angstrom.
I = 6.858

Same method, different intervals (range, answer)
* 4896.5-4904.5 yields 6.937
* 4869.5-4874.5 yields 6.208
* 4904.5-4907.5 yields 7.403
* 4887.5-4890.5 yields 6.931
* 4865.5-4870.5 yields 6.343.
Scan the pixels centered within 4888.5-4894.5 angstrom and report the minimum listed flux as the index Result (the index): 5.911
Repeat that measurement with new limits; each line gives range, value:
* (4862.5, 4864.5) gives 6.479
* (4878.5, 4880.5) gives 8.161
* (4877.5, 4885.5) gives 5.996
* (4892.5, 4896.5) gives 7.113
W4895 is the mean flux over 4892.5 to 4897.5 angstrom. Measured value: 7.4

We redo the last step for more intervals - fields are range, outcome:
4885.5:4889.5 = 7.17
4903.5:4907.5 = 7.47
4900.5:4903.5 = 7.49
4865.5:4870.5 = 6.82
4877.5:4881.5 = 7.77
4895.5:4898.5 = 7.41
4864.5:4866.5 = 7.13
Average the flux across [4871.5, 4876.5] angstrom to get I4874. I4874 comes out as 7.05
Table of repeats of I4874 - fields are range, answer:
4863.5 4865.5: 7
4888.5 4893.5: 6.93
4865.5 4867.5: 6.66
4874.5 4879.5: 7.27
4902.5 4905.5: 7.28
